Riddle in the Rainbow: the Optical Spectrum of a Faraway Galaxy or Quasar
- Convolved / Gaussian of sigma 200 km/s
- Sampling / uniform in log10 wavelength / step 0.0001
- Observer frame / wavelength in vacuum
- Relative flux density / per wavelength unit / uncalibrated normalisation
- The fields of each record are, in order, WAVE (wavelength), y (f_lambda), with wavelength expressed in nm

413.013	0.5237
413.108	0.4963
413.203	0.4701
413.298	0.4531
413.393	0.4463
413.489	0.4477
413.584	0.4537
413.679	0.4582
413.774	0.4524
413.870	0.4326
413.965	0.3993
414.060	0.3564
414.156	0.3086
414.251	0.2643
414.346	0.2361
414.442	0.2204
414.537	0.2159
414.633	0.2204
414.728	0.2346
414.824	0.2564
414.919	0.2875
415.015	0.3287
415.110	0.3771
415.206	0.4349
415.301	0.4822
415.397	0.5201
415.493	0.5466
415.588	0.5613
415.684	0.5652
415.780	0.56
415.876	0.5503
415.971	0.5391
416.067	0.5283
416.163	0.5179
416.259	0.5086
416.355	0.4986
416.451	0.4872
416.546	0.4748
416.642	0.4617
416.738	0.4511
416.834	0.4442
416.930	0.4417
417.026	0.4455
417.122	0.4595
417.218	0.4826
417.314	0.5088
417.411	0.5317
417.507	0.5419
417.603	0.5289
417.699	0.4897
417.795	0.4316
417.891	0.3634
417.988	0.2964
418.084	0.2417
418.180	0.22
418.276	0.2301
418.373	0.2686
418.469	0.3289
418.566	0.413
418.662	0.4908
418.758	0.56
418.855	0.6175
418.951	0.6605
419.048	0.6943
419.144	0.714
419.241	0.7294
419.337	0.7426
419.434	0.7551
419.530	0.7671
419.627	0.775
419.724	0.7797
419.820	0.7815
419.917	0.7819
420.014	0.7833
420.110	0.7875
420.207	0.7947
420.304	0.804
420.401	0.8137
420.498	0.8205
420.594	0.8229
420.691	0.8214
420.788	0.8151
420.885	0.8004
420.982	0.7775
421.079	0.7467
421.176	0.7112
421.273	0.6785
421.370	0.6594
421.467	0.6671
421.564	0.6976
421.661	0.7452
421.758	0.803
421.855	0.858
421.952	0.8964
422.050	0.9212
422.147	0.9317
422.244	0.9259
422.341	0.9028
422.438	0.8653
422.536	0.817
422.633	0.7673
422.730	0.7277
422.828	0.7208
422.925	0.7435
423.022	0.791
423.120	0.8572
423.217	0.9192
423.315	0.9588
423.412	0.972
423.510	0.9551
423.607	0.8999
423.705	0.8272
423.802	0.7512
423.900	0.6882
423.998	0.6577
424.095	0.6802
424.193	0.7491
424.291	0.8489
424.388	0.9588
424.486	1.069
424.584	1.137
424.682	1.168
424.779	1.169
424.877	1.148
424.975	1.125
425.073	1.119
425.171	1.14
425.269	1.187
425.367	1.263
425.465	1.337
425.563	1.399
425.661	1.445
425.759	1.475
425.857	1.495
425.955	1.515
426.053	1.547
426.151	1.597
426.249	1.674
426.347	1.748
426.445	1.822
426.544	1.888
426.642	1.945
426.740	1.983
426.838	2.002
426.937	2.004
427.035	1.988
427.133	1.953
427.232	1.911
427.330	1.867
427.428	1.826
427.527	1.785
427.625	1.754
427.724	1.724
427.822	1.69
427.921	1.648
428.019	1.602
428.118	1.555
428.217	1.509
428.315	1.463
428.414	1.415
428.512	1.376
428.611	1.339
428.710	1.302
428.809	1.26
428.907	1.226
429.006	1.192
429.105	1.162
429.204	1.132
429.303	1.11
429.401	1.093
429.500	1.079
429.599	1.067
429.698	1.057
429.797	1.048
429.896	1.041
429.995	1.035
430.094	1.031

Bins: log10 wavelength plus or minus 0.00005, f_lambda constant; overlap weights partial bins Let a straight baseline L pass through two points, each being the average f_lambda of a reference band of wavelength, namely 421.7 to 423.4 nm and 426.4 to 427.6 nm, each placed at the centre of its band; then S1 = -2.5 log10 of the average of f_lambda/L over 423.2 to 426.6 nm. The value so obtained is 0.20 mag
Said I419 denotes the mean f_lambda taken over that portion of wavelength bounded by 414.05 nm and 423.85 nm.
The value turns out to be 0.611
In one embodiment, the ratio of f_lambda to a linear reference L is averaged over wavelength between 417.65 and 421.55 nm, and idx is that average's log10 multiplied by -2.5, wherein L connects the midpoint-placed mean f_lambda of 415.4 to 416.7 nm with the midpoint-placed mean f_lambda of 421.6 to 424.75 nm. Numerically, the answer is 0.10 mag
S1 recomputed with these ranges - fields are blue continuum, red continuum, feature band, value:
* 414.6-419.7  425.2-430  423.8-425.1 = 0.254 mag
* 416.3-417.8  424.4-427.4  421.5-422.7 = 0.274 mag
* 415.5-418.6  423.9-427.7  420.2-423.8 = 0.227 mag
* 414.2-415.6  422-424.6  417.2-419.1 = 0.204 mag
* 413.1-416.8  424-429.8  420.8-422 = 0.259 mag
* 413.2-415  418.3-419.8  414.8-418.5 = 0.074 mag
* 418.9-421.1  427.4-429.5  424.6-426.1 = -0.097 mag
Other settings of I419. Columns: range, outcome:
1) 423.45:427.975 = 1.4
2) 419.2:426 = 0.907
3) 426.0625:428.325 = 1.78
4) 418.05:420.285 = 0.61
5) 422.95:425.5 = 0.972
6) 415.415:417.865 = 0.501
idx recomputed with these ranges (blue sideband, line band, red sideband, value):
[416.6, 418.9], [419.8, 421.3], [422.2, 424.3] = -0.25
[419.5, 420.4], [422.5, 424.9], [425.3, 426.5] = 0.39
